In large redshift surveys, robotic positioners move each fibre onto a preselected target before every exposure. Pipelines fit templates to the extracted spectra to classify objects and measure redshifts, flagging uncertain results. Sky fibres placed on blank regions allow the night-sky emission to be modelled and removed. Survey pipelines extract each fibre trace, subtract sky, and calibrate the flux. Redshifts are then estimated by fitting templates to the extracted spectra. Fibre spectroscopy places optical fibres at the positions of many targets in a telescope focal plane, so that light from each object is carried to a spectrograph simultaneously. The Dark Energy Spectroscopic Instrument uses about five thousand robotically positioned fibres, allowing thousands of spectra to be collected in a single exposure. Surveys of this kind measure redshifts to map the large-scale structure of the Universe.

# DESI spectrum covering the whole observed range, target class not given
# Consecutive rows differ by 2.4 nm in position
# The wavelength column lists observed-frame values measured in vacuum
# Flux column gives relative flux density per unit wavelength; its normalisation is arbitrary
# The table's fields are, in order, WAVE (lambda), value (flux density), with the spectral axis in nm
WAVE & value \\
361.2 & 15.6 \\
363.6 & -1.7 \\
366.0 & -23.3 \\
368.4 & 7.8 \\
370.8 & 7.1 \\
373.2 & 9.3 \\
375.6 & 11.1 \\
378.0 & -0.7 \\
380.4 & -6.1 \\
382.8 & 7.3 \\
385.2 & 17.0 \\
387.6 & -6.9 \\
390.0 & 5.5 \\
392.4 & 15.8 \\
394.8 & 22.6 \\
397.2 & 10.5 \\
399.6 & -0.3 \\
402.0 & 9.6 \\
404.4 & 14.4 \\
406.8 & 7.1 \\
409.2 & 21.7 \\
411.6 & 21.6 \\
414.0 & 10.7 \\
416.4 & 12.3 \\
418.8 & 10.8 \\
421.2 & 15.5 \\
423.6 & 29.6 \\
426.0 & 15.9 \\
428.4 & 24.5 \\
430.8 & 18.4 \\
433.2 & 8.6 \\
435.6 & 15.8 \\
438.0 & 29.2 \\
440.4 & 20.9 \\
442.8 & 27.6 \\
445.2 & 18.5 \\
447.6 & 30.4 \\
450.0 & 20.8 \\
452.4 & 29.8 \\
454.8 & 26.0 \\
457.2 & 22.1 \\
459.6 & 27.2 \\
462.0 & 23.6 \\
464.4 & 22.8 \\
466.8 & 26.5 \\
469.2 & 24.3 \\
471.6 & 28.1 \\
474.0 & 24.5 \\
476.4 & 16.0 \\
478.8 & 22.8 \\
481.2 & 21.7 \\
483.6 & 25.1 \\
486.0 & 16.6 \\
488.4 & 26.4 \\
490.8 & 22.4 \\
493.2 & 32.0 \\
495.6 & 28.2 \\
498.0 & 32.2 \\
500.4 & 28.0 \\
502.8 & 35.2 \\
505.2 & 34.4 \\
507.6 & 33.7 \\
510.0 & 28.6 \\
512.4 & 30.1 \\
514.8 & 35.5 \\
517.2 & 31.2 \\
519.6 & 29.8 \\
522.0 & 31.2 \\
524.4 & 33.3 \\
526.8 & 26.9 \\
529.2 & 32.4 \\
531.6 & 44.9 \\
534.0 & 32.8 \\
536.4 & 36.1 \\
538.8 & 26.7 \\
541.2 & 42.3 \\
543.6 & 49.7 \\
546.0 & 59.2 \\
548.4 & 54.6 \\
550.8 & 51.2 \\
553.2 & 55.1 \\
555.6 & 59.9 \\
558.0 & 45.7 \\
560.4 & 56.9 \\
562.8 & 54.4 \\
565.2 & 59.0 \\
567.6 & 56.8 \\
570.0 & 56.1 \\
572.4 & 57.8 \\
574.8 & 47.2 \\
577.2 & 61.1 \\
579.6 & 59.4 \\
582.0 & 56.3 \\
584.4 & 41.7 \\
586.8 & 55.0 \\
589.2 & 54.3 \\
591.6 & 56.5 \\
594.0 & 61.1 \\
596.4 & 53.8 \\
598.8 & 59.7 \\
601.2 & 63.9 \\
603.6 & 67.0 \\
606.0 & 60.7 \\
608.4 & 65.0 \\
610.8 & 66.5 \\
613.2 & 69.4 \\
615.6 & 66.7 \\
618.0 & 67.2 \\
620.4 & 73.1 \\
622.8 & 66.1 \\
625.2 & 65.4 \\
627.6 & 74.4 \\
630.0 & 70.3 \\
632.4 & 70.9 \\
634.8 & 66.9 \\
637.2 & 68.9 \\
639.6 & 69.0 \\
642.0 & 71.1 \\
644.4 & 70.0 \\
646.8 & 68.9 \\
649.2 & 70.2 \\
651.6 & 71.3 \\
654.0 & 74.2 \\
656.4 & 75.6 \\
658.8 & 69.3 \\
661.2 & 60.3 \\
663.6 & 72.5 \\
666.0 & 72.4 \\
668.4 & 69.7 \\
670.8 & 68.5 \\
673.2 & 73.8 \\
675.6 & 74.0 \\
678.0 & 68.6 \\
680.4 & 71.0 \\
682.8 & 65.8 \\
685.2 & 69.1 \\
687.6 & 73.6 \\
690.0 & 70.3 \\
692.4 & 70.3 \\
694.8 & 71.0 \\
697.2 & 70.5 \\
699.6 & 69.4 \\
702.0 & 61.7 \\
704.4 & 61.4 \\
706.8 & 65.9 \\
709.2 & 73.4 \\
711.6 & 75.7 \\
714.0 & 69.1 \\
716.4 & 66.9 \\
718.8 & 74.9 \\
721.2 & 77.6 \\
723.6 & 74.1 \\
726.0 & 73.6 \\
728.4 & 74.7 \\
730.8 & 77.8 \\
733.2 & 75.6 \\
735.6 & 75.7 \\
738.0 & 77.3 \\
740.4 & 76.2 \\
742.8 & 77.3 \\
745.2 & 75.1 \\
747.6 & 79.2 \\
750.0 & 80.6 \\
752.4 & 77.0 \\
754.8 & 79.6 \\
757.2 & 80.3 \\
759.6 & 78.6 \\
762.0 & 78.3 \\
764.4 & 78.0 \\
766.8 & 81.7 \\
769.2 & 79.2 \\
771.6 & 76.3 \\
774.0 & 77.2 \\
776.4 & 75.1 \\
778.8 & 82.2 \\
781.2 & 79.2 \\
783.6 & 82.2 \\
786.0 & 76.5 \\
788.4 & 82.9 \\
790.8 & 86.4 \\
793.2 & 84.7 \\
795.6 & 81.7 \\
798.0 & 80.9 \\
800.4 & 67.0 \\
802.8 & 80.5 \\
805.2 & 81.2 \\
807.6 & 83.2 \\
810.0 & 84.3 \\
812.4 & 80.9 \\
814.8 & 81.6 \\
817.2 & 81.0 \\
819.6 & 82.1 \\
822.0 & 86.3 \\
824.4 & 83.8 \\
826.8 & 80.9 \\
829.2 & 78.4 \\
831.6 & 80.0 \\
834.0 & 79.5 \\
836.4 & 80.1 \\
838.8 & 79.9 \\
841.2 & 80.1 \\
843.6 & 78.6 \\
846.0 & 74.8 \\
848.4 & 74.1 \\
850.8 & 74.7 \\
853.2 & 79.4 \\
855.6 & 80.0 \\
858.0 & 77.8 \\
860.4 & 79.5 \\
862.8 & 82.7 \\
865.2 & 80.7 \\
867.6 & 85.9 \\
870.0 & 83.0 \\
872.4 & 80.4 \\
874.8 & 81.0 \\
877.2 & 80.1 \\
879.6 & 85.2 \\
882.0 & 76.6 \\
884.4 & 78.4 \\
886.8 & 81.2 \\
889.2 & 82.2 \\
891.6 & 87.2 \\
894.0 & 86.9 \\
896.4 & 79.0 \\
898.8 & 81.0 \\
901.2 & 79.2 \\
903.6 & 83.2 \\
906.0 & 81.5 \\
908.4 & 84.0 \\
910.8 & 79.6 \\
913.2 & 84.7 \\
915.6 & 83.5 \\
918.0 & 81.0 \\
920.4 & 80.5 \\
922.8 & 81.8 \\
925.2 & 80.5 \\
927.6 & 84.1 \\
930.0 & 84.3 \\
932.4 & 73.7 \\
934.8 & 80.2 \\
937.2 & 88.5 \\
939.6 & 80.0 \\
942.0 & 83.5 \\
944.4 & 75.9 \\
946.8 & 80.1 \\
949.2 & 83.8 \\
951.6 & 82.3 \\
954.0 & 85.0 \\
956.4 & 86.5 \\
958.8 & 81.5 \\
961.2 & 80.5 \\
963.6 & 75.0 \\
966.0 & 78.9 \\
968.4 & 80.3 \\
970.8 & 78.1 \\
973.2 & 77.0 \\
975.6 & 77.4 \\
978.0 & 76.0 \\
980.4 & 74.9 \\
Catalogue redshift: 0.36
